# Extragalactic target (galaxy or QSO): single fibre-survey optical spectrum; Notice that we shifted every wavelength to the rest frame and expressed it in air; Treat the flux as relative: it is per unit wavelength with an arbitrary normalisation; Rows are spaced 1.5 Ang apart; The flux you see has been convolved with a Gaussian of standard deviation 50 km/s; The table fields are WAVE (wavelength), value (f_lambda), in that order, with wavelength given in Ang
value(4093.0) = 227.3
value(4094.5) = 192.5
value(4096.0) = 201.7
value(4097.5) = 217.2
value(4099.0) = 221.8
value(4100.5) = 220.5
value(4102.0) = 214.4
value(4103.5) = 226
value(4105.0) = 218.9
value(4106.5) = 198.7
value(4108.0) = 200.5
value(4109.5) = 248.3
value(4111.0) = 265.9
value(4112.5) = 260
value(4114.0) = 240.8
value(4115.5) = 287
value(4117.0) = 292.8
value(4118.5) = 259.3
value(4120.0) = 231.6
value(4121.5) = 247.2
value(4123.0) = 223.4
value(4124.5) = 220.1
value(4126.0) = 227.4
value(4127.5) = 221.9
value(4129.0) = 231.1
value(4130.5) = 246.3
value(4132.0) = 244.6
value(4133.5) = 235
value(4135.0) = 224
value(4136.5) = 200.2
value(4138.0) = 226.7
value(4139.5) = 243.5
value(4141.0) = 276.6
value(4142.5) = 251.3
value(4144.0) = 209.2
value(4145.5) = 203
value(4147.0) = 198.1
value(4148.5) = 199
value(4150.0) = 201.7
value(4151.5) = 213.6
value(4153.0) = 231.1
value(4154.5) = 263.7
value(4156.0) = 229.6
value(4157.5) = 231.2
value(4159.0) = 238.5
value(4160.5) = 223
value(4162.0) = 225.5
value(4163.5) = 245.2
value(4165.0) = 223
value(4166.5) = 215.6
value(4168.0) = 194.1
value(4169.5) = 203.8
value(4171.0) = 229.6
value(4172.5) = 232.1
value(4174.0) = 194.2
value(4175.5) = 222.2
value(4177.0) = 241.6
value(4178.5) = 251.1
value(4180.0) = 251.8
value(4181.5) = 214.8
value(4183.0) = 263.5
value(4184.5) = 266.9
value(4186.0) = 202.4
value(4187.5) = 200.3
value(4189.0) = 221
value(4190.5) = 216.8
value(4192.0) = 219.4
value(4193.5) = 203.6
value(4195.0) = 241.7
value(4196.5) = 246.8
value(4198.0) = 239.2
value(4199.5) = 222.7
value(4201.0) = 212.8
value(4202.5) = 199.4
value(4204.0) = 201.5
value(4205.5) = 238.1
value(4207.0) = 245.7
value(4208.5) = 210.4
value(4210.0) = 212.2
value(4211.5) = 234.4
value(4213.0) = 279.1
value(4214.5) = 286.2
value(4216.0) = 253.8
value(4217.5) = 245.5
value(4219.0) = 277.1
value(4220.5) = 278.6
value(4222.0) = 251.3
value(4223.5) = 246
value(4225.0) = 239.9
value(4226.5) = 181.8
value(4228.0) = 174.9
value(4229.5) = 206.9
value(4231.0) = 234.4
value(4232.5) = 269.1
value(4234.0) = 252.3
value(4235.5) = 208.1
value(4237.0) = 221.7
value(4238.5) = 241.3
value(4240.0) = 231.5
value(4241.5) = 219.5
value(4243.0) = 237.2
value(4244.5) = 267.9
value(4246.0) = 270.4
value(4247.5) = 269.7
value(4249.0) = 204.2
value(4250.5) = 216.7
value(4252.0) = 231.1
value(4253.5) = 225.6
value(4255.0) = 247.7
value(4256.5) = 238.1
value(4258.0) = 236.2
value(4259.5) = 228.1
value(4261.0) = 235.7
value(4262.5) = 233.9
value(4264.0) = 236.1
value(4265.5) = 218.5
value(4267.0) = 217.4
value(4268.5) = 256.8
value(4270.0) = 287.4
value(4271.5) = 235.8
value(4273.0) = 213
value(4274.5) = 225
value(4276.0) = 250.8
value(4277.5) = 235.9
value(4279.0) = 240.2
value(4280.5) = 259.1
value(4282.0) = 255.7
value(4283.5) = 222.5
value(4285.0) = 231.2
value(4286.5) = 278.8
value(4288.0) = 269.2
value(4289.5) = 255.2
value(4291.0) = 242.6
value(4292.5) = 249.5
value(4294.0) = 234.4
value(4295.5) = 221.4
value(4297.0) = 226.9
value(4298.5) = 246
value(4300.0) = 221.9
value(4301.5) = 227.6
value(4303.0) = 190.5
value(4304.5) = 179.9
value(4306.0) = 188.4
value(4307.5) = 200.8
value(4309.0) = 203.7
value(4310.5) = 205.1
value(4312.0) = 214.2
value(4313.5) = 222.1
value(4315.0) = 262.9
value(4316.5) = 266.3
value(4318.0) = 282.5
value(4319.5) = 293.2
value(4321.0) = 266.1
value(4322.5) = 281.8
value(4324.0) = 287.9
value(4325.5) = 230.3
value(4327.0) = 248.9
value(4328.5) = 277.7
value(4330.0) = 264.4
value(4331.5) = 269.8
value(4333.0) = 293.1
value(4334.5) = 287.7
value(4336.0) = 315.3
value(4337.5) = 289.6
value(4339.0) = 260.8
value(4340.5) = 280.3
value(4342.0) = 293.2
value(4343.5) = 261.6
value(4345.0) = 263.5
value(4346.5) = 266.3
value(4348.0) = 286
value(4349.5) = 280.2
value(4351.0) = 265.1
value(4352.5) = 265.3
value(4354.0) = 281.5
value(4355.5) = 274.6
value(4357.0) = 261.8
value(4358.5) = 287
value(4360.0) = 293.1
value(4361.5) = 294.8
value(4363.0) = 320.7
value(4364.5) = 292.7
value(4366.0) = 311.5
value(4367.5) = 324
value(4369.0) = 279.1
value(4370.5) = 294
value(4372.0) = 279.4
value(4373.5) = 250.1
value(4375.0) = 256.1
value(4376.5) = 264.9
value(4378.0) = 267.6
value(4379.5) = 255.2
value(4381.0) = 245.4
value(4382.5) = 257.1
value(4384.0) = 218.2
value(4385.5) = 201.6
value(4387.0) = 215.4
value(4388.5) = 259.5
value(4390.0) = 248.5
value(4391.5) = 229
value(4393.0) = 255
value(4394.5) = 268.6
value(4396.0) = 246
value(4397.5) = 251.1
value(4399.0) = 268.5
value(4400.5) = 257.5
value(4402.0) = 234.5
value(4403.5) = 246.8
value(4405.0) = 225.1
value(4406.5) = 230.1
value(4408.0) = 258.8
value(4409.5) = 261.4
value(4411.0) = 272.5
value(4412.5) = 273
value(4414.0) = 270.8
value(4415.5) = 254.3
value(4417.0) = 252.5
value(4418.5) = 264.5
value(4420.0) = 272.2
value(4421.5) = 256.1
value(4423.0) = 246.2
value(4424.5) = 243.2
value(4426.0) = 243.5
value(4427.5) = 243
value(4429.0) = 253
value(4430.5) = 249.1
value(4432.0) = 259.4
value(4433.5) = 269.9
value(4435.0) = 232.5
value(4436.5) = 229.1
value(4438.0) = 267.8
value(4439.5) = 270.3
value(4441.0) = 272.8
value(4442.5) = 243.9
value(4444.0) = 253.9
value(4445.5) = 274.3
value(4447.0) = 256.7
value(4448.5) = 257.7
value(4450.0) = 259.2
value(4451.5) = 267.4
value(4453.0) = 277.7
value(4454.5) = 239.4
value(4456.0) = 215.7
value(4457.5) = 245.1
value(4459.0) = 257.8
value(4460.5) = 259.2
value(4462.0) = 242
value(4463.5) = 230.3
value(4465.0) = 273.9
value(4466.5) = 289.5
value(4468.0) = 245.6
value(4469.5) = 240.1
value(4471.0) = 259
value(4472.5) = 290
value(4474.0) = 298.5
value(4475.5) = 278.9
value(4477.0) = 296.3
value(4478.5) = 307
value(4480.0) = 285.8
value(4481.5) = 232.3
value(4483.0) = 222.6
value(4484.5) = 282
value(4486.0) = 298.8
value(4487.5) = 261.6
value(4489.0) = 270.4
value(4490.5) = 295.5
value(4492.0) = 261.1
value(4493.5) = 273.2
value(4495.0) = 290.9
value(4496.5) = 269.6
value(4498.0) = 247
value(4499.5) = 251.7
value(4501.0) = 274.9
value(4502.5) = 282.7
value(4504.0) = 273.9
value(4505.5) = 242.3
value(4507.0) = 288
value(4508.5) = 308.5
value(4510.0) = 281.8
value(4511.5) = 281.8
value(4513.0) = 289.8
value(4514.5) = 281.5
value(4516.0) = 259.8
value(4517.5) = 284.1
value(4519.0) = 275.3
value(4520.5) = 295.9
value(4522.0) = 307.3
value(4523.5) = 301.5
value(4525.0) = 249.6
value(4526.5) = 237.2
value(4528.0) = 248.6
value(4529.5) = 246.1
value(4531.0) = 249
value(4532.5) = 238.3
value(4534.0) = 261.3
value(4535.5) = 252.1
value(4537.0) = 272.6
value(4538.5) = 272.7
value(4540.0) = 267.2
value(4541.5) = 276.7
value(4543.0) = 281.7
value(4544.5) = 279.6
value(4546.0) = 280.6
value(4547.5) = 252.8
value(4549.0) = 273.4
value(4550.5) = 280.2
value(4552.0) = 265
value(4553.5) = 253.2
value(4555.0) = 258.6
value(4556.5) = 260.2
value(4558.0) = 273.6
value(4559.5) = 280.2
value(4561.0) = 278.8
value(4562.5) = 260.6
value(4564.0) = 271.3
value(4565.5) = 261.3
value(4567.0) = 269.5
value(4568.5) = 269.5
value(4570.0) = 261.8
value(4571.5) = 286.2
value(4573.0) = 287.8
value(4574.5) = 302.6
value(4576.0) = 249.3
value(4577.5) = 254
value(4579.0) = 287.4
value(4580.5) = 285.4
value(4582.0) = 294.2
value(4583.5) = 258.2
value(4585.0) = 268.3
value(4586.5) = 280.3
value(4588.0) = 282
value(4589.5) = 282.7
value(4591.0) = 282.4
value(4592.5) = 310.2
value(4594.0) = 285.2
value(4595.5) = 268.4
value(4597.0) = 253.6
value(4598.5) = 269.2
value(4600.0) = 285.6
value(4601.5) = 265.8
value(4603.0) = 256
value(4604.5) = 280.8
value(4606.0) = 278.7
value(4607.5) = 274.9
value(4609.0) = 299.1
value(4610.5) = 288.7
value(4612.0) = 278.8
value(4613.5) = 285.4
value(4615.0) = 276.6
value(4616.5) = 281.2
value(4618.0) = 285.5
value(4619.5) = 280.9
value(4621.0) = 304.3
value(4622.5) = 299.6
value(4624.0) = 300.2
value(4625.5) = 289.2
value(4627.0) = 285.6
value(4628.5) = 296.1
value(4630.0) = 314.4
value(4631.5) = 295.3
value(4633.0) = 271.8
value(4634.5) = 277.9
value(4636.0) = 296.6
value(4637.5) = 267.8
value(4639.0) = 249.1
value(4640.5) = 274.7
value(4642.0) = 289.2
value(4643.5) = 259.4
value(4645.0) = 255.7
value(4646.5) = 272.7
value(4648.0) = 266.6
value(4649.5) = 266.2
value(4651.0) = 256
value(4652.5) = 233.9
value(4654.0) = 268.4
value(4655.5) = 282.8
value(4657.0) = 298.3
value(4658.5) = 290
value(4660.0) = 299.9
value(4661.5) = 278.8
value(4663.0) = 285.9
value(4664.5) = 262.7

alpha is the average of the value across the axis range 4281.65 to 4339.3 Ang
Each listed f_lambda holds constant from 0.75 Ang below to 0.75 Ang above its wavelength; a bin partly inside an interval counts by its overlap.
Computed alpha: 248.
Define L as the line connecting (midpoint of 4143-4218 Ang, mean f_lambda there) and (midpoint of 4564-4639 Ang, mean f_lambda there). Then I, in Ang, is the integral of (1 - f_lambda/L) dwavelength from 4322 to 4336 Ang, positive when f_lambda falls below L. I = -1.57 Ang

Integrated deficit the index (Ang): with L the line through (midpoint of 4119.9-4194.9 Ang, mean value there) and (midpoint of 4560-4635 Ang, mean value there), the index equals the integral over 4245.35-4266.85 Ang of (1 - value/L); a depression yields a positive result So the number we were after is 0.4 Ang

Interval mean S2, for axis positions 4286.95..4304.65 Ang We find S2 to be 233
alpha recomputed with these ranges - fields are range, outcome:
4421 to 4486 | 259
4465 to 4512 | 274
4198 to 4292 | 238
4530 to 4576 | 269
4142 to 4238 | 229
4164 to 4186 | 228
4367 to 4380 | 274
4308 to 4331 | 253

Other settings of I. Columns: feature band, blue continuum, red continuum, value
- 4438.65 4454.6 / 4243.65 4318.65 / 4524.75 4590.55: -0.43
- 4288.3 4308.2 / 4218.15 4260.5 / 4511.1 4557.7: 1.59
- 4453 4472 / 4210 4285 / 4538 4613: 0.79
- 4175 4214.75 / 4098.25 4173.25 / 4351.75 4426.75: 1.16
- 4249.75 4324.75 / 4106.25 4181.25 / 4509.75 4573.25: 2.29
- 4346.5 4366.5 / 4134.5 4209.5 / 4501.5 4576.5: -2.92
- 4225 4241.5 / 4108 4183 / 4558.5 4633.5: 1.29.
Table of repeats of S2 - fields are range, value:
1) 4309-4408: 265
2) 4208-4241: 238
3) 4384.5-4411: 245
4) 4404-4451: 255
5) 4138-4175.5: 224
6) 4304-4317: 216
